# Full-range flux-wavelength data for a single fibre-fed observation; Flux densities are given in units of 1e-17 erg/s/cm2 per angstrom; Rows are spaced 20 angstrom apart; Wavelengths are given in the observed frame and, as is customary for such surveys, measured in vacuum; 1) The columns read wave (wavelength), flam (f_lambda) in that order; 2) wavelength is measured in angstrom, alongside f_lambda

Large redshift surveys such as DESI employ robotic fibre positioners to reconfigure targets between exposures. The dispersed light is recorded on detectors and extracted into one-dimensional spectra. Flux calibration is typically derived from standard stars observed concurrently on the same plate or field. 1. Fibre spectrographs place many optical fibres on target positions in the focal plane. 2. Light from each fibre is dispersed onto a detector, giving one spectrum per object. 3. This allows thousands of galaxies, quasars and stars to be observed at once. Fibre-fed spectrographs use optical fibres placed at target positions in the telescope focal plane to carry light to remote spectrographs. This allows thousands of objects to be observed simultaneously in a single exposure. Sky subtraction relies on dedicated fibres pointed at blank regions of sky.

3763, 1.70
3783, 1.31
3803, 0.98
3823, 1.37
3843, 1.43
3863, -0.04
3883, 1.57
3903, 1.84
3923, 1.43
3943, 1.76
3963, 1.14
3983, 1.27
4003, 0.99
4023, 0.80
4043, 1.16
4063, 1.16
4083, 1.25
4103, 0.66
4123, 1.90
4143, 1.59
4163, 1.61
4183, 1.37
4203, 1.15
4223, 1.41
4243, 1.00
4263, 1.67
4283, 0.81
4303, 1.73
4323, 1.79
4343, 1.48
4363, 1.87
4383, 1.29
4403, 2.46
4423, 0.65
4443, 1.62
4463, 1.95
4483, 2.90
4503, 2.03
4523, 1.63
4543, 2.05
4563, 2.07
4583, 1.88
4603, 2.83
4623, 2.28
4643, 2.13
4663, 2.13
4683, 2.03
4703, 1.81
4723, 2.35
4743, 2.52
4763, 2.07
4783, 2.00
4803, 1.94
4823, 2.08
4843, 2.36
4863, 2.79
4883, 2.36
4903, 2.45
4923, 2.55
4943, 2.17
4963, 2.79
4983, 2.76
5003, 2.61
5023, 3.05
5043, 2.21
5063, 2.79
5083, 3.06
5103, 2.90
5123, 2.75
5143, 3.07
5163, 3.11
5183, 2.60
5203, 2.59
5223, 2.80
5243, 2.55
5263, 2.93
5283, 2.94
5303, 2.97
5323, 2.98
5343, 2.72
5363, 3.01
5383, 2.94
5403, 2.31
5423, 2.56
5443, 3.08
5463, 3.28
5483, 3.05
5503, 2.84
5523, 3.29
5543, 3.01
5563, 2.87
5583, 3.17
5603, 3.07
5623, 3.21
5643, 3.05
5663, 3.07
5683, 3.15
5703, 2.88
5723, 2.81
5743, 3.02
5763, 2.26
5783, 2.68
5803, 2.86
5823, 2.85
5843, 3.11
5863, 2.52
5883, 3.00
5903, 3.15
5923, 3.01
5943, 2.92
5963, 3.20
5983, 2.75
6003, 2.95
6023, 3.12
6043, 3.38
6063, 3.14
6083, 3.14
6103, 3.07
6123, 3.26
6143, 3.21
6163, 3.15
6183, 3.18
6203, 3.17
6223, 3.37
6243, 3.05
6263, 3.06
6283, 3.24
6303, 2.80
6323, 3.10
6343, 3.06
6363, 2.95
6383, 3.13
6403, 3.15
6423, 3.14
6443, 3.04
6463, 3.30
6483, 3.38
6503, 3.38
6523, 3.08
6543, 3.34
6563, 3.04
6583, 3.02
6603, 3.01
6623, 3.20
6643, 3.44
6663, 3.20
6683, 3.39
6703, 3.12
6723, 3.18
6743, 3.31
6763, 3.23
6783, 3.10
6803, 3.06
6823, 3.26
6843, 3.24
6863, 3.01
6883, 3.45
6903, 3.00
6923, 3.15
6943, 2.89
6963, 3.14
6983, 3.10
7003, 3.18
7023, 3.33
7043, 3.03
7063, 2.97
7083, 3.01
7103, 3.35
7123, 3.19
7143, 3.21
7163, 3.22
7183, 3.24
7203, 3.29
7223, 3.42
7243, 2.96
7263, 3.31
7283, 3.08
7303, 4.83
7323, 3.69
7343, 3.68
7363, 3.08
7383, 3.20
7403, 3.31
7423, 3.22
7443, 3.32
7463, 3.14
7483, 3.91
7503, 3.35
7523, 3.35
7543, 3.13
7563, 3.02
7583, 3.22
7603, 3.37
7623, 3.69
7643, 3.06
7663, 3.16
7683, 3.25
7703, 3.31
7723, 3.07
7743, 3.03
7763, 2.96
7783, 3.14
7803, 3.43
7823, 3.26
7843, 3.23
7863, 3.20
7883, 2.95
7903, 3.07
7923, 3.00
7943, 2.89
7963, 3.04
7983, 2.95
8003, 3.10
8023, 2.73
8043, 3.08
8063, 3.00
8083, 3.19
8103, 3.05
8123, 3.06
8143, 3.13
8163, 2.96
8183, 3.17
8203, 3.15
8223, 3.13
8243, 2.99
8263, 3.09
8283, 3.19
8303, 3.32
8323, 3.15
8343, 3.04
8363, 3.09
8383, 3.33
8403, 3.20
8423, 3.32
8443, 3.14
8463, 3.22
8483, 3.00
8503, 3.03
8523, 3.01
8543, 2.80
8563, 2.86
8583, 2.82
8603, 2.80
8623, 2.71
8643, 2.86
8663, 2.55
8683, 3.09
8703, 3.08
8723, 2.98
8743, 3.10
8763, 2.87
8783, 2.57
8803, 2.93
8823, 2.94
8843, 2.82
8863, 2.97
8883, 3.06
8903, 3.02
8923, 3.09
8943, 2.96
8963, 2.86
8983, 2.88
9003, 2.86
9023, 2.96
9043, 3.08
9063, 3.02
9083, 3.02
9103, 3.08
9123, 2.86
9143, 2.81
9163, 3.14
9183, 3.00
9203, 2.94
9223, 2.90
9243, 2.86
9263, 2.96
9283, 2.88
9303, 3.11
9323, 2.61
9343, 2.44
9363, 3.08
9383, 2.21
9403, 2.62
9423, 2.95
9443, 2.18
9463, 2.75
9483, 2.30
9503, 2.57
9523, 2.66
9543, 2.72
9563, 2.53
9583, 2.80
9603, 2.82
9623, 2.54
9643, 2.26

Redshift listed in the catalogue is 0.11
